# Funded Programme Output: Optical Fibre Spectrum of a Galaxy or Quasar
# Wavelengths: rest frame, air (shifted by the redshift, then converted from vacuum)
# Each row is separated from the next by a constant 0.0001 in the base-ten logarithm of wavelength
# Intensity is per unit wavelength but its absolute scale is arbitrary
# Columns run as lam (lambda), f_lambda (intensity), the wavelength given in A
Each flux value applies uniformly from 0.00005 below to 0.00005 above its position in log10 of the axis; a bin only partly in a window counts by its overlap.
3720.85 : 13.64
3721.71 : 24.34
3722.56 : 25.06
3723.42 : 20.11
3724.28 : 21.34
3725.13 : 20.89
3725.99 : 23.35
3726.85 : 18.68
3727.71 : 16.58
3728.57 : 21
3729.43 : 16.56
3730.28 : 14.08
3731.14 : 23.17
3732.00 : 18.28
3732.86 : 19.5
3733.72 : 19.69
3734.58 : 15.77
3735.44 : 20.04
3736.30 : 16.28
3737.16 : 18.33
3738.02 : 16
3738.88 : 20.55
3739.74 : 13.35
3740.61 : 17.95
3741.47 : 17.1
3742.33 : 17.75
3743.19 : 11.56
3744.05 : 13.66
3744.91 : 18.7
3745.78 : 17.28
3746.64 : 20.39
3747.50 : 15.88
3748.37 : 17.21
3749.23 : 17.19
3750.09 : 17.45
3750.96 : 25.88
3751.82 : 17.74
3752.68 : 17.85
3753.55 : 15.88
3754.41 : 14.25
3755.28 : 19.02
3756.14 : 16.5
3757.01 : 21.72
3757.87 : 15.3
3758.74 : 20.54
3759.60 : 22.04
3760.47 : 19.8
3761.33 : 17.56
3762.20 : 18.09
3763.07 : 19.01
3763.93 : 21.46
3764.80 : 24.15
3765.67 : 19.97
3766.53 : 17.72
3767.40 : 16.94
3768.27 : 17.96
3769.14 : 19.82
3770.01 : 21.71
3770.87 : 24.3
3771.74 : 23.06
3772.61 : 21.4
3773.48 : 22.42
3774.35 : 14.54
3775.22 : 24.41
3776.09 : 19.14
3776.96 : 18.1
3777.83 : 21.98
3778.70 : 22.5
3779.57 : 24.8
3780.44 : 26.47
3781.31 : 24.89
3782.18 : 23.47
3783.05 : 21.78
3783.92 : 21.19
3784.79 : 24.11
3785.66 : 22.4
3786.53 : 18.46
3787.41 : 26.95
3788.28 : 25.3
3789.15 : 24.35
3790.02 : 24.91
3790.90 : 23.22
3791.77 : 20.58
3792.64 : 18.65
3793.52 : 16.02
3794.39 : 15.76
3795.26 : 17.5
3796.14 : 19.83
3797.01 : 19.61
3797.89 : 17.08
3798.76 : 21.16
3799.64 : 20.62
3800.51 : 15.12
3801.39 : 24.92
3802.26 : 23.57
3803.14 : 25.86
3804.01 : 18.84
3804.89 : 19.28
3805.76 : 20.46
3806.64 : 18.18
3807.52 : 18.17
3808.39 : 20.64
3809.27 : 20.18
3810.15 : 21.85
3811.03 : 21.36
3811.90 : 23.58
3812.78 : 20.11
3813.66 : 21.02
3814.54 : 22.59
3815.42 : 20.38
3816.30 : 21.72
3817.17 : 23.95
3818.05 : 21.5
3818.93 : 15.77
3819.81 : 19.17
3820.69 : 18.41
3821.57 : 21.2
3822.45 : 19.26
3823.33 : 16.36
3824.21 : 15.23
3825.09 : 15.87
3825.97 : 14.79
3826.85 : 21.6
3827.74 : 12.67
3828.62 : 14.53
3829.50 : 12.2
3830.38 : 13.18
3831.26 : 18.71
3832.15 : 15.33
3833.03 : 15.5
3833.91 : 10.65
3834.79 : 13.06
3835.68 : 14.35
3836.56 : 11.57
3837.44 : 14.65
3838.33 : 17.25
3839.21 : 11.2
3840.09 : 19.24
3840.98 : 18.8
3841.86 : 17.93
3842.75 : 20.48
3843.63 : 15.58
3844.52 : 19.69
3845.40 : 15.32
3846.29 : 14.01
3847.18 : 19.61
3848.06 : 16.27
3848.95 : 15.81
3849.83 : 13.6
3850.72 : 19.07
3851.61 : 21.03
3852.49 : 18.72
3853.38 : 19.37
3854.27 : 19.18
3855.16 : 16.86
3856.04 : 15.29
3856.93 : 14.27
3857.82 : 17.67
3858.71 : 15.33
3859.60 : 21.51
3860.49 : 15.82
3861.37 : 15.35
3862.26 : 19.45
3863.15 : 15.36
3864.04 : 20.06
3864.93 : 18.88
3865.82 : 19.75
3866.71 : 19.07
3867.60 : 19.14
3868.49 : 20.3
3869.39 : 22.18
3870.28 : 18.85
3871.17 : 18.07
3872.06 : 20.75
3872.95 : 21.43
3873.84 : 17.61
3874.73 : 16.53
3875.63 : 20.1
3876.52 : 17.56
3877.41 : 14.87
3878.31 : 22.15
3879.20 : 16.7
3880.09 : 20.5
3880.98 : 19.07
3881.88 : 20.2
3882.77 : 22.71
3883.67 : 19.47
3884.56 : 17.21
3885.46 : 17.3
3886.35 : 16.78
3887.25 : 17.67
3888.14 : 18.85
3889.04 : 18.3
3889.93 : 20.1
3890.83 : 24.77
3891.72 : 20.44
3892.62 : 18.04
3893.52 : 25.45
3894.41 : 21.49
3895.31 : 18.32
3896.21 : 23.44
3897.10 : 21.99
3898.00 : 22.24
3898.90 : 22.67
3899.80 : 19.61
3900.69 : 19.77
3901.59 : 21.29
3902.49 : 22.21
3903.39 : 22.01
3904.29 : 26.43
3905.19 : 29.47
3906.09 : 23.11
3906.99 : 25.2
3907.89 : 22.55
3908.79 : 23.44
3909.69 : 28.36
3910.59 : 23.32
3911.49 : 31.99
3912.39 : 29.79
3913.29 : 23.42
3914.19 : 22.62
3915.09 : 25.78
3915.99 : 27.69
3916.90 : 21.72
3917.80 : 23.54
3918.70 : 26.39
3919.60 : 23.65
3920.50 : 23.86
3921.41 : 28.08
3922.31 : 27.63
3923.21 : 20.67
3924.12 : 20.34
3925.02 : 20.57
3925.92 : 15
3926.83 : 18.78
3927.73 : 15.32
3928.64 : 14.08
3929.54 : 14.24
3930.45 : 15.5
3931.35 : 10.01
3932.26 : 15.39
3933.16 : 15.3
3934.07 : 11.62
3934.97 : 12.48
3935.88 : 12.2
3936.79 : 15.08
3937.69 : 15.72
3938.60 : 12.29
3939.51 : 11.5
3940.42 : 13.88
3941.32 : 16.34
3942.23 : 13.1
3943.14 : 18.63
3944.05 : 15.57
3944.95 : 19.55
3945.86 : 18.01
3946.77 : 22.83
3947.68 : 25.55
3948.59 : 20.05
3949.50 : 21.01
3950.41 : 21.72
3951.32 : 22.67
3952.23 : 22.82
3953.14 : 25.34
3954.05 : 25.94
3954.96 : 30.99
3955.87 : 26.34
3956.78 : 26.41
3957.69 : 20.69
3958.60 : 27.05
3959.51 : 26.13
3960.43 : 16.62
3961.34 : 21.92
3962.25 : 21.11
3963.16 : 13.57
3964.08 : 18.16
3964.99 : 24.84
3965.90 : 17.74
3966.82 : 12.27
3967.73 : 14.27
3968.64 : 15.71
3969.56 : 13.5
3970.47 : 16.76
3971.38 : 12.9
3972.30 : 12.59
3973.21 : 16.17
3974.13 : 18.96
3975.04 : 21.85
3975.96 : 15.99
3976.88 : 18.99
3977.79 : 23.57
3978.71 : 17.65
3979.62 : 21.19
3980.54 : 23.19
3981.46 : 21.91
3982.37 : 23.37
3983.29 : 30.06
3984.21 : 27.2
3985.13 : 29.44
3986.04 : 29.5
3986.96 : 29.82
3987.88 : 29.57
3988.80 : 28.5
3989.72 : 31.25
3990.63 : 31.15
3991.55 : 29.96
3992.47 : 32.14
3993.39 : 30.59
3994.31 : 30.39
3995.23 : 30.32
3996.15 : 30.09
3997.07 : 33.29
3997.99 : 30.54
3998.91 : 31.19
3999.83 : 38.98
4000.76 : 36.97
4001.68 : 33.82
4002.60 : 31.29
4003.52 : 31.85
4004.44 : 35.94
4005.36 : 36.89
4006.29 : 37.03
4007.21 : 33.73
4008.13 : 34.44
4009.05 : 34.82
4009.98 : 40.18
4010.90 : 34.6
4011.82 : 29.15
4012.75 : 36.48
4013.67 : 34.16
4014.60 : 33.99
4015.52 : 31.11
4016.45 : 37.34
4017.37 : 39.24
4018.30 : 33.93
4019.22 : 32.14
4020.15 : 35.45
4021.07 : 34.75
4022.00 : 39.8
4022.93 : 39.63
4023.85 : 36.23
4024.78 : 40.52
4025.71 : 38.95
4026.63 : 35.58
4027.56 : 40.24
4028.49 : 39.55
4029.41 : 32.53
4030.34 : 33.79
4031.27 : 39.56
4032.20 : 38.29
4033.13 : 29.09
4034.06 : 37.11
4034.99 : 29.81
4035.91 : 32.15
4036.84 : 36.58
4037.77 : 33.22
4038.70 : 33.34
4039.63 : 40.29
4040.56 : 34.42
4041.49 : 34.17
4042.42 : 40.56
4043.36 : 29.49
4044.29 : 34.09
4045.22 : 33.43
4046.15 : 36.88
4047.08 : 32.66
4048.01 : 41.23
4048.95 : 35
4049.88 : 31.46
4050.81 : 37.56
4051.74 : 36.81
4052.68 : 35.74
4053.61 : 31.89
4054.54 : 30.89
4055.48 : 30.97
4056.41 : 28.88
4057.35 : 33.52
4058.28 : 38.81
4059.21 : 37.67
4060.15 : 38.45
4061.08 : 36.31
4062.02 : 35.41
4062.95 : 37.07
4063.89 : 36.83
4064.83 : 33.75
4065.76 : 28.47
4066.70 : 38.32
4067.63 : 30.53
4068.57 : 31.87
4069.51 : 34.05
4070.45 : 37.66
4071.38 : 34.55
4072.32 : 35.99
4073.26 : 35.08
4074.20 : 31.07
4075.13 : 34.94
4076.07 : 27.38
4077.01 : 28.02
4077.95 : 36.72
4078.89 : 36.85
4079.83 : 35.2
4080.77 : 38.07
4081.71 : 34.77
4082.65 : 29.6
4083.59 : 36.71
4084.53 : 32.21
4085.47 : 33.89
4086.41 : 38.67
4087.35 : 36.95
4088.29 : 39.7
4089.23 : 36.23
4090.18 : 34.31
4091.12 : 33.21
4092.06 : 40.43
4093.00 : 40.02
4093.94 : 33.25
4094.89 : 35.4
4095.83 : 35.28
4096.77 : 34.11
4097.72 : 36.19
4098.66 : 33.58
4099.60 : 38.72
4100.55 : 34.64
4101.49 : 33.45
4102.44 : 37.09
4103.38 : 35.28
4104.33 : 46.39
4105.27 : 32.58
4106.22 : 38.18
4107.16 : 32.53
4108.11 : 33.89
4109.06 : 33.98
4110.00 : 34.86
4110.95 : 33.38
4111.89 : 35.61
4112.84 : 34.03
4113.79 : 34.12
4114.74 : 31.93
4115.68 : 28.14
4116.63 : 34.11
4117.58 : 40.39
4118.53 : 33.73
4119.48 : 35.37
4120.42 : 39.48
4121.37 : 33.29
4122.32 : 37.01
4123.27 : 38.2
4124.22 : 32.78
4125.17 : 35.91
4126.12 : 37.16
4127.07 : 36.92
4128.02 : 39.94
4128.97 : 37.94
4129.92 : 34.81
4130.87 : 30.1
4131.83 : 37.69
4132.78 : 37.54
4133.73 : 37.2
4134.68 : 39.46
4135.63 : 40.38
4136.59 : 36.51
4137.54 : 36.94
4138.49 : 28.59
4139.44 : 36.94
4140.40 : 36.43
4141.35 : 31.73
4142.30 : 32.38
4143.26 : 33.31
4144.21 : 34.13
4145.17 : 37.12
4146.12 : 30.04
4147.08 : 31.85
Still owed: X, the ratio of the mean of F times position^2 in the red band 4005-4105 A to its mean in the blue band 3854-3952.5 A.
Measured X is 1.92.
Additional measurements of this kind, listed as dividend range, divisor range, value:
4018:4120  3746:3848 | 2.10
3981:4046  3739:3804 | 1.91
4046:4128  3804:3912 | 2.06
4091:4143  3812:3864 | 2.38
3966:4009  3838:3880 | 1.58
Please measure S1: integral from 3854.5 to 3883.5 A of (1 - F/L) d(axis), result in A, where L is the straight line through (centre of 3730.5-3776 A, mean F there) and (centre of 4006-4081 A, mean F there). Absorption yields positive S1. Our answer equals 7.67 A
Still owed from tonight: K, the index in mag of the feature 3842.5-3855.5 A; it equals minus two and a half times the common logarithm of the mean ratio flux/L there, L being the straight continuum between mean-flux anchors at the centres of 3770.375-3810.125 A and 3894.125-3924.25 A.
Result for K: 0.27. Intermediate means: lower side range 21.3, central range 17.6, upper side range 24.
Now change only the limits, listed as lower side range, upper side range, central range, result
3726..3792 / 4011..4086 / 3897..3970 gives 0.36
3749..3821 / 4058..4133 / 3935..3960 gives 0.37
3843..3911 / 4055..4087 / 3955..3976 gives 0.35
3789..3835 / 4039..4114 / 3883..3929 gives 0.11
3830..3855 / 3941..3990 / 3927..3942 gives 0.40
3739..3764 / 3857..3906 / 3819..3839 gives 0.21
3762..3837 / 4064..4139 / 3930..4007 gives 0.25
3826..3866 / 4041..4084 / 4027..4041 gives -0.10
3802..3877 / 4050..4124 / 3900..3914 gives -0.09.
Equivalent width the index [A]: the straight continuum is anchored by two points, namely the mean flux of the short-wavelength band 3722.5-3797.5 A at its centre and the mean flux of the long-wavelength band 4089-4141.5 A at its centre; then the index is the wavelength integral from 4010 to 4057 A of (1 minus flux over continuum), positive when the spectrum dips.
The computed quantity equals -4.6 A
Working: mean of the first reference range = 19.7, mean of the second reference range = 35.7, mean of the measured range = 35.1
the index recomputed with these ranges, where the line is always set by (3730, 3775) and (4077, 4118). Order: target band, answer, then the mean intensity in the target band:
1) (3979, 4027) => -2.9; 32.7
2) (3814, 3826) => 1.5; 19.2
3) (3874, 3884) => 2.3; 19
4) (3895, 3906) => 1.4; 22.5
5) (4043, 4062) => -0.8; 34.6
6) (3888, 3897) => 1.5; 21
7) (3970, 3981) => 4.2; 18.3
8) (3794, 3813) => 0.8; 20.2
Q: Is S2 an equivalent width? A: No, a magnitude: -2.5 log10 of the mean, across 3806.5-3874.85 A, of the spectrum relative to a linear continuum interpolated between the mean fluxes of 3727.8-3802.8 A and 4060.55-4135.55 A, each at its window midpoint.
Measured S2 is 0.28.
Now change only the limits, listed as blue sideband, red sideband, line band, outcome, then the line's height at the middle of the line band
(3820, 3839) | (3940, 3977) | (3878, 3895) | -0.15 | 17.3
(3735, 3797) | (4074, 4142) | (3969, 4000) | 0.18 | 29.7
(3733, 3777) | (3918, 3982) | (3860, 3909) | -0.07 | 18.9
